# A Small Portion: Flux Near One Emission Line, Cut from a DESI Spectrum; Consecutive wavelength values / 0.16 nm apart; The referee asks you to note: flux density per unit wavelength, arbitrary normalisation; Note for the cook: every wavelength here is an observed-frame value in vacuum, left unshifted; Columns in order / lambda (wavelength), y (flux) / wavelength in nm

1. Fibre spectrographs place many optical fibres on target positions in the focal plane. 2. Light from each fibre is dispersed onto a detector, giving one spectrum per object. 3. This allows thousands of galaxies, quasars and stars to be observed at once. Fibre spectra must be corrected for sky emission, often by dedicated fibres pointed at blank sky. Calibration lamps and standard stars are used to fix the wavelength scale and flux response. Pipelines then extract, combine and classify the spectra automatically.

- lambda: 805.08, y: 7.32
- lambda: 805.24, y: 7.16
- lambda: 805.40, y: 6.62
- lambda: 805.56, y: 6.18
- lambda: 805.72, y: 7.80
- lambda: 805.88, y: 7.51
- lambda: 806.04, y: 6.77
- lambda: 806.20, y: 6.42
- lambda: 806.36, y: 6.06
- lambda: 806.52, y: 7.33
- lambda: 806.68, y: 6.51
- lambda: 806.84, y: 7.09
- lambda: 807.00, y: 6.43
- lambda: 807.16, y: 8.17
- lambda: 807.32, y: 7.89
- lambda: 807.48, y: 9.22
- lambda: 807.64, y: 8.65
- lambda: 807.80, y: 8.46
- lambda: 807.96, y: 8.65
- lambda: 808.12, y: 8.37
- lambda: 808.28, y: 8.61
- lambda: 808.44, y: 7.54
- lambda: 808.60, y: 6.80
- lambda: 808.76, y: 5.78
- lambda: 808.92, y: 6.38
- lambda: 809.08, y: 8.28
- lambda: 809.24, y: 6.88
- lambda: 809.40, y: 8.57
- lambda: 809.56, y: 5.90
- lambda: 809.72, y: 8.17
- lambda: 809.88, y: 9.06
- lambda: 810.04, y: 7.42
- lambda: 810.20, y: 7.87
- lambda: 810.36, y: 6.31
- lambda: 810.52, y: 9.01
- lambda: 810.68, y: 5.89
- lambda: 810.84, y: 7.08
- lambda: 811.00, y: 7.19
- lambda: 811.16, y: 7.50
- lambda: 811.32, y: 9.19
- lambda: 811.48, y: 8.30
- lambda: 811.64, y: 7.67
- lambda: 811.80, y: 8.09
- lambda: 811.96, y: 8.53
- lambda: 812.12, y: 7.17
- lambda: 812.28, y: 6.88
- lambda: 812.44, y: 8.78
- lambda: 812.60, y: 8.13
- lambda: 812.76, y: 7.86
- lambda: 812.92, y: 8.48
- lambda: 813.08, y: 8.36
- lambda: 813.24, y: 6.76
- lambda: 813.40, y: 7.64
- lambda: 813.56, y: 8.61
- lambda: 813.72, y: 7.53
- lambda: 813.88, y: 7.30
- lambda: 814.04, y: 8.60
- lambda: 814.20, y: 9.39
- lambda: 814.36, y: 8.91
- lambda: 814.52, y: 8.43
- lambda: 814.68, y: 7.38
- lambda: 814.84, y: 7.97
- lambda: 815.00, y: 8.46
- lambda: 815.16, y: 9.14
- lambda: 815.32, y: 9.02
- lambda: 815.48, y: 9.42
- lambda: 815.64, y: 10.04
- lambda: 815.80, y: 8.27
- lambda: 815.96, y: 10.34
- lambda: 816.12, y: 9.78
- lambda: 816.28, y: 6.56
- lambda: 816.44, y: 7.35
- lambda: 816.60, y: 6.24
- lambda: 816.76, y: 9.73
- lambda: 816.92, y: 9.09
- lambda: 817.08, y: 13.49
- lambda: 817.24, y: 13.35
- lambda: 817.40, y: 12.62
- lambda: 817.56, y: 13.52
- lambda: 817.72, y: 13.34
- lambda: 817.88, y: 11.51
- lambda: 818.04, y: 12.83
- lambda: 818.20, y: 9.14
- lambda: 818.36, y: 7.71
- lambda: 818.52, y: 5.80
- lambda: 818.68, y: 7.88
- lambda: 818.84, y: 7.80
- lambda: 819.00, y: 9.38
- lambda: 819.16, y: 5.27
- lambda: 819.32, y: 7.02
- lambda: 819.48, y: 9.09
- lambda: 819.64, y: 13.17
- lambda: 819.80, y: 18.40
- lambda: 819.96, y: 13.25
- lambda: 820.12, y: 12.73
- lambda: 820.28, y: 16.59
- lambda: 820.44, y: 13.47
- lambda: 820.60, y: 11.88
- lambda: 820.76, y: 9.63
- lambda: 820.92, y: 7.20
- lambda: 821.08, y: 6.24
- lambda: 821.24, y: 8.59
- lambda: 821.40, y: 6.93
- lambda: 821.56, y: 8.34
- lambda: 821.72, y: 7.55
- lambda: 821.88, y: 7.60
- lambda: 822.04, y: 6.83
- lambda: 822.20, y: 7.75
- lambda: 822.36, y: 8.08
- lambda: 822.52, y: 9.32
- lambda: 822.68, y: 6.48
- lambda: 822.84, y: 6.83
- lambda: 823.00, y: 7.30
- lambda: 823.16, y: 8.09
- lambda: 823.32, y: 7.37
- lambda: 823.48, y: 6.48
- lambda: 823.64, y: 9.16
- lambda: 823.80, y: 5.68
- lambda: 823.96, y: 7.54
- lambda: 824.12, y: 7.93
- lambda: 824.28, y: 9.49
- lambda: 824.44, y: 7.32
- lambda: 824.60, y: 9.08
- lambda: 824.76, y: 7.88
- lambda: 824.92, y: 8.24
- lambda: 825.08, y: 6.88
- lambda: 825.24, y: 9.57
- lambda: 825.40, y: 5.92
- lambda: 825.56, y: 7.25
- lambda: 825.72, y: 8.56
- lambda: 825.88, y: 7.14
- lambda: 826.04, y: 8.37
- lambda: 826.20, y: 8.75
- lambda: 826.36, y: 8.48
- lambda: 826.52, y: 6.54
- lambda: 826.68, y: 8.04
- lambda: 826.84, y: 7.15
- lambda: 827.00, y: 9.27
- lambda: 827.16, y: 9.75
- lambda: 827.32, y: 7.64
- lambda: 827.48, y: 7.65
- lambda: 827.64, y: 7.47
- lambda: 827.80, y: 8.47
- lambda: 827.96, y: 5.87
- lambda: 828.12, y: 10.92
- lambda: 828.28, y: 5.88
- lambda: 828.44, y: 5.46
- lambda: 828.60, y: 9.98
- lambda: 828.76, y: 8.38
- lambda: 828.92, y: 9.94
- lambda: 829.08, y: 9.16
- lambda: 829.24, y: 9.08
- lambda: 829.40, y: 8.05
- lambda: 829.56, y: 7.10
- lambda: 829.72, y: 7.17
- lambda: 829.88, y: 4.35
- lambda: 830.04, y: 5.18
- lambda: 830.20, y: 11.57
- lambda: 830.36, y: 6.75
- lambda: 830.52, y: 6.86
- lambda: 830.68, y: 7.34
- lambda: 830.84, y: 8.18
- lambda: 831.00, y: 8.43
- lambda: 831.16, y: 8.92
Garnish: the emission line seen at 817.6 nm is H-alpha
